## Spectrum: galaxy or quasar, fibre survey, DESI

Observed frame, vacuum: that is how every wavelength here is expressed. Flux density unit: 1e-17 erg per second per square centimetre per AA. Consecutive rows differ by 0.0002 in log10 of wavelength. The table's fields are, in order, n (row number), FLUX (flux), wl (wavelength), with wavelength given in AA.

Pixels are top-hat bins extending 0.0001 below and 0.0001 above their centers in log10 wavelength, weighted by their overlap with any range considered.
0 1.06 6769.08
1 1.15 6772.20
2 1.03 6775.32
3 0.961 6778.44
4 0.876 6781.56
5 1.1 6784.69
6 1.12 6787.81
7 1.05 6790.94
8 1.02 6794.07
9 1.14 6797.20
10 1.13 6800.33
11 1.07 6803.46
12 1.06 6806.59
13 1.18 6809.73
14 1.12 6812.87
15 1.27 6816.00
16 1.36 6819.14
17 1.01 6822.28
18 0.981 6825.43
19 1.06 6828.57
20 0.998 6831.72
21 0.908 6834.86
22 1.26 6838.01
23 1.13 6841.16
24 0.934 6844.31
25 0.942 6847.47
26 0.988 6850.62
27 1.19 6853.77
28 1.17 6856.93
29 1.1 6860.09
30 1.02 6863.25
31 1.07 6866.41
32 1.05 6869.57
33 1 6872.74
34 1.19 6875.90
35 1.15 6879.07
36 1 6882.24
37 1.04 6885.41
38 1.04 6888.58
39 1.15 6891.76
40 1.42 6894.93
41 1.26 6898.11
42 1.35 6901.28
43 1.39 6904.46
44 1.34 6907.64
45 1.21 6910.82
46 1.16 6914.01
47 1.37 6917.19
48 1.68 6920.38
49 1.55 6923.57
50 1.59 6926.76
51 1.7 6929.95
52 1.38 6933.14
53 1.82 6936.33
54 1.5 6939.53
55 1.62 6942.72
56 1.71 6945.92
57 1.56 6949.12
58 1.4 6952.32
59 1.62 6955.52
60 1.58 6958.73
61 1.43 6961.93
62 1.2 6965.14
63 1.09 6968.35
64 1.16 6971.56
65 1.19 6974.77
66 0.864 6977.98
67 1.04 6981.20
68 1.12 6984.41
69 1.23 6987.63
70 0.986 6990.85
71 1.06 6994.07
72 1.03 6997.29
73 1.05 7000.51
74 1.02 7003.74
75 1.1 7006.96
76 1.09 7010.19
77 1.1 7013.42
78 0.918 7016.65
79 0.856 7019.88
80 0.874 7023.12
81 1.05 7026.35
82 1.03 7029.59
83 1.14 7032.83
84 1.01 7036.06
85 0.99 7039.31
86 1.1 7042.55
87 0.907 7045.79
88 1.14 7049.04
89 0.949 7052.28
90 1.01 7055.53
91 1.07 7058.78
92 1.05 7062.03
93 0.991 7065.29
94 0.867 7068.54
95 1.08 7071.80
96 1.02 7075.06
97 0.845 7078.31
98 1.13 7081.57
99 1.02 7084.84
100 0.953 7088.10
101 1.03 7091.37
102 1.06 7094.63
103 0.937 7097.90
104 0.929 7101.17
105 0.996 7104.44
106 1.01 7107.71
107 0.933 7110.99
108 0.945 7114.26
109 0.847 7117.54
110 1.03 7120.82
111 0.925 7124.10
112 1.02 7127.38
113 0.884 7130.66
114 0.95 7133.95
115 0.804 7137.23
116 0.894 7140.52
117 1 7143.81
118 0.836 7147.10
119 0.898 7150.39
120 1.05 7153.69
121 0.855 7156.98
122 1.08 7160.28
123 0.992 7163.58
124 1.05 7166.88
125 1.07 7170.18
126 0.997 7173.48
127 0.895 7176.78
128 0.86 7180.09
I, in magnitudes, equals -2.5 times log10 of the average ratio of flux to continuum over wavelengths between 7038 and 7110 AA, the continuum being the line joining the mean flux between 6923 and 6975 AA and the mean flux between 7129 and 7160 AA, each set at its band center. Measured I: 0.12 mag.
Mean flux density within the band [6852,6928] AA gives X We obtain 1.23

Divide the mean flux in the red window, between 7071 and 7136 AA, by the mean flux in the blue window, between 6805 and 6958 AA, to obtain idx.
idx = 0.8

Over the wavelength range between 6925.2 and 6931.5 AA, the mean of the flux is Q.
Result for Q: 1.65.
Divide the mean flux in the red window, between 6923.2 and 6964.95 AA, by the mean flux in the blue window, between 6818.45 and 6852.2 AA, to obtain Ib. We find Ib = 1.5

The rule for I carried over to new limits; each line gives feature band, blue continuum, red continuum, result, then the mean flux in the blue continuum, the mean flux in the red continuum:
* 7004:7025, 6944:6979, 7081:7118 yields 0.22 mag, 1.36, 0.982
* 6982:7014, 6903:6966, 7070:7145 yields 0.20 mag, 1.49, 0.966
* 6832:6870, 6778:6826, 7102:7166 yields 0.01 mag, 1.1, 0.946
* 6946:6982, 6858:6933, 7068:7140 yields -0.13 mag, 1.26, 0.965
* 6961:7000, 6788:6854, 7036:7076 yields -0.07 mag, 1.08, 1.01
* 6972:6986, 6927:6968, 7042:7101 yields 0.30 mag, 1.53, 1.01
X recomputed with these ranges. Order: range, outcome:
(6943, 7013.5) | 1.22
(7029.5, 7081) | 1.01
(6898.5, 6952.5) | 1.49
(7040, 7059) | 1.02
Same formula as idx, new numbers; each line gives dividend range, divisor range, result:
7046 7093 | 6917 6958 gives 0.64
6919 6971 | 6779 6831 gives 1.39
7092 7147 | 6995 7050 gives 0.92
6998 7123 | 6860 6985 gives 0.77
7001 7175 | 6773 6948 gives 0.82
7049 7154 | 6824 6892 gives 0.91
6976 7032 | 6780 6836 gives 0.95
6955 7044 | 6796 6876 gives 1.01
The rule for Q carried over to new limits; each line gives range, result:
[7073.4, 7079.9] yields 0.935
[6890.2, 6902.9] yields 1.3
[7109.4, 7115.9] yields 0.94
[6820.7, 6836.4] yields 0.992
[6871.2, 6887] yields 1.08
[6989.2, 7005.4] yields 1.03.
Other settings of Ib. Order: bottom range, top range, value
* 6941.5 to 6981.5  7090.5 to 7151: 0.70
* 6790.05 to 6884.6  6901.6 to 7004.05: 1.23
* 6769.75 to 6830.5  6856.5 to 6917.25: 1.07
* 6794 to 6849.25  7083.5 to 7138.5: 0.88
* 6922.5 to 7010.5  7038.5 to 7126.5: 0.76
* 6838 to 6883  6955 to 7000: 1.09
